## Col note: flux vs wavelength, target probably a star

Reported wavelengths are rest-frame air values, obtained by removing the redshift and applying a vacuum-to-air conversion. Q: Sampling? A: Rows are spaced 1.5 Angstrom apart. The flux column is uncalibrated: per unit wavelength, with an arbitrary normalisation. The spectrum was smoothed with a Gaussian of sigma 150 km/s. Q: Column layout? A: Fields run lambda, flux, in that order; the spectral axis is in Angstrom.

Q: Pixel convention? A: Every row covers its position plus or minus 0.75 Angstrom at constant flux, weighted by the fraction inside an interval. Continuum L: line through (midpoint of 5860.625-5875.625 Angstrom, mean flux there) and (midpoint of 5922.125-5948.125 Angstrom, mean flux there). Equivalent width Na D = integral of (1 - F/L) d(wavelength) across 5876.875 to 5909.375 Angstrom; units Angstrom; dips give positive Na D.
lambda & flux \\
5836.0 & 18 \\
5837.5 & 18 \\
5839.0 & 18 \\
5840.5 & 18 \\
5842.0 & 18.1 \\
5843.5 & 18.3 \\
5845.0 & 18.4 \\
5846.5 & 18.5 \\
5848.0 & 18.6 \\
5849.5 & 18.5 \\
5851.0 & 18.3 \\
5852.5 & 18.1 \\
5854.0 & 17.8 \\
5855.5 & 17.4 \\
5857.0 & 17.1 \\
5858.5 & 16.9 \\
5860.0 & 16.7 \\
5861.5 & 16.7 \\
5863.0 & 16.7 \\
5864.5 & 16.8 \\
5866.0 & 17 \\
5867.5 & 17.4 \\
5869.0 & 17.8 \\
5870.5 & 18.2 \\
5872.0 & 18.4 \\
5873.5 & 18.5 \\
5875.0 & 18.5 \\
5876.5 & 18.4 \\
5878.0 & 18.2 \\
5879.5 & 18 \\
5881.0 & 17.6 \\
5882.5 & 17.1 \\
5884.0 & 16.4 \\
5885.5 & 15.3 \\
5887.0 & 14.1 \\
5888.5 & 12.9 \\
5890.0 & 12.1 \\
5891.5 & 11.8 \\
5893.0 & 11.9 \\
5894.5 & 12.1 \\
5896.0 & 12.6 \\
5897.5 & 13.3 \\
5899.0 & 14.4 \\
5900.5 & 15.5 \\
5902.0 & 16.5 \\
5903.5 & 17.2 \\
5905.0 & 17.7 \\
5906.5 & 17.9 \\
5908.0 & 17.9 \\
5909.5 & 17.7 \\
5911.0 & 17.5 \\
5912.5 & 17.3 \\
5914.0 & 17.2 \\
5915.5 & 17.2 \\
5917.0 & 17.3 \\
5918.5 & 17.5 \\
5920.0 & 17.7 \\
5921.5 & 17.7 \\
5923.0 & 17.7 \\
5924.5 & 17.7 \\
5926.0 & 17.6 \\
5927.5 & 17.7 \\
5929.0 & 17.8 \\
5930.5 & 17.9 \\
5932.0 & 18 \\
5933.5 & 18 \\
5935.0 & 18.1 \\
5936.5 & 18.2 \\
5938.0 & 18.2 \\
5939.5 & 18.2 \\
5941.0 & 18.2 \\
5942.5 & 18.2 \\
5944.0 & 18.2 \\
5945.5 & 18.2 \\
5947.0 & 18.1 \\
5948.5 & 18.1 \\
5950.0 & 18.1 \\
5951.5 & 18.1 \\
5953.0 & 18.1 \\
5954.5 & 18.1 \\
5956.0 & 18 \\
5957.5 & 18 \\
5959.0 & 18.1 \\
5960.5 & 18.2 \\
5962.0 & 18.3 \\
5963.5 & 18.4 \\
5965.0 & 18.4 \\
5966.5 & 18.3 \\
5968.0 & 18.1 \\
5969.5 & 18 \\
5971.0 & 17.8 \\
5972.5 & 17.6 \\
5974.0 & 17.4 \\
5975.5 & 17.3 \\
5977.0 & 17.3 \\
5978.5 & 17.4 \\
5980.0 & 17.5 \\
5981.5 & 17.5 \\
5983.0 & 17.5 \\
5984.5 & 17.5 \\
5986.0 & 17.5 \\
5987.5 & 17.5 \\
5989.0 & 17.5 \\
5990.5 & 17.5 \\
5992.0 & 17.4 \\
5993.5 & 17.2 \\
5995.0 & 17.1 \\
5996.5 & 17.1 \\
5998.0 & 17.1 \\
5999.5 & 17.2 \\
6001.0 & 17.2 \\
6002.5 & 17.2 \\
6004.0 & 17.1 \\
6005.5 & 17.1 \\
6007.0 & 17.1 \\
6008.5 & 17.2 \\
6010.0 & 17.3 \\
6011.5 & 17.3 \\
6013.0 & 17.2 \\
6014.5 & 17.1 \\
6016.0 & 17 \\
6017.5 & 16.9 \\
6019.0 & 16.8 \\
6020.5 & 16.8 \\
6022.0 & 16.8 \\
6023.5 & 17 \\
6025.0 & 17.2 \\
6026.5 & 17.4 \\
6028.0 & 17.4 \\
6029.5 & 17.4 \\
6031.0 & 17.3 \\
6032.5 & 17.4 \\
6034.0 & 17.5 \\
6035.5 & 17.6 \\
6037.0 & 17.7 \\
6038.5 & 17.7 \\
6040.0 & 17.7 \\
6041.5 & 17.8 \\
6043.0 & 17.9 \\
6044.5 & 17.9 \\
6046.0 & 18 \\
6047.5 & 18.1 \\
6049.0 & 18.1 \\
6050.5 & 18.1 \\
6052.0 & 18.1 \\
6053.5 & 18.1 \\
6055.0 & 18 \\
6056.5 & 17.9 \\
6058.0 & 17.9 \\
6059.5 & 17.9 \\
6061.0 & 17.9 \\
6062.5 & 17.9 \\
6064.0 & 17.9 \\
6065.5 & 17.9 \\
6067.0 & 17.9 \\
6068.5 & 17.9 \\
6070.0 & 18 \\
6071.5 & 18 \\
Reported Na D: 4.39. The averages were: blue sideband 17.6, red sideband 18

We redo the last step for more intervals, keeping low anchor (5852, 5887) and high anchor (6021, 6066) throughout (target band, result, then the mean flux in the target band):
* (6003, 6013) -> 0.3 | 17.2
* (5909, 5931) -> -0.1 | 17.6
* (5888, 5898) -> 2.9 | 12.3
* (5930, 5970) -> -1.4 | 18.1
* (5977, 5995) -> 0.2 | 17.4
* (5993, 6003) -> 0.3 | 17.2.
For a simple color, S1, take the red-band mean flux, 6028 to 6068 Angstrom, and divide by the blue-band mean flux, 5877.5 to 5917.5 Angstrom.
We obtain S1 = 1.13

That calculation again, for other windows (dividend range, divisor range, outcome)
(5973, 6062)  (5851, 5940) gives 1.04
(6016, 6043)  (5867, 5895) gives 1.08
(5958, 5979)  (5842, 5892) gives 1.05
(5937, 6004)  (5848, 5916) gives 1.08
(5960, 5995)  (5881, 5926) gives 1.11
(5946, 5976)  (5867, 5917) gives 1.11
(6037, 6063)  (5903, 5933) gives 1.02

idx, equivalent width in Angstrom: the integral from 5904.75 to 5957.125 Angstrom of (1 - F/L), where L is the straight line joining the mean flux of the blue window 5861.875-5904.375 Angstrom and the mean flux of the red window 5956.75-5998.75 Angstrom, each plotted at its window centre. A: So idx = -3.4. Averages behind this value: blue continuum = 15.9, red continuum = 17.7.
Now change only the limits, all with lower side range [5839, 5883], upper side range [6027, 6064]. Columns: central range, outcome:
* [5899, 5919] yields 0.7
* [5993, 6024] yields 1.2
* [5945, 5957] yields -0.2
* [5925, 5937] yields -0.1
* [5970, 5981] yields 0.2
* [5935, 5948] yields -0.3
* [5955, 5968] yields -0.3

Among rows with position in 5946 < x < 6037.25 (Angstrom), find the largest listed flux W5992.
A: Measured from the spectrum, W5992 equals 18.4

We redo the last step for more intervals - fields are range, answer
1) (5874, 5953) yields 18.5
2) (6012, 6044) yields 17.9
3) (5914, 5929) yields 17.8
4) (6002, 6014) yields 17.3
